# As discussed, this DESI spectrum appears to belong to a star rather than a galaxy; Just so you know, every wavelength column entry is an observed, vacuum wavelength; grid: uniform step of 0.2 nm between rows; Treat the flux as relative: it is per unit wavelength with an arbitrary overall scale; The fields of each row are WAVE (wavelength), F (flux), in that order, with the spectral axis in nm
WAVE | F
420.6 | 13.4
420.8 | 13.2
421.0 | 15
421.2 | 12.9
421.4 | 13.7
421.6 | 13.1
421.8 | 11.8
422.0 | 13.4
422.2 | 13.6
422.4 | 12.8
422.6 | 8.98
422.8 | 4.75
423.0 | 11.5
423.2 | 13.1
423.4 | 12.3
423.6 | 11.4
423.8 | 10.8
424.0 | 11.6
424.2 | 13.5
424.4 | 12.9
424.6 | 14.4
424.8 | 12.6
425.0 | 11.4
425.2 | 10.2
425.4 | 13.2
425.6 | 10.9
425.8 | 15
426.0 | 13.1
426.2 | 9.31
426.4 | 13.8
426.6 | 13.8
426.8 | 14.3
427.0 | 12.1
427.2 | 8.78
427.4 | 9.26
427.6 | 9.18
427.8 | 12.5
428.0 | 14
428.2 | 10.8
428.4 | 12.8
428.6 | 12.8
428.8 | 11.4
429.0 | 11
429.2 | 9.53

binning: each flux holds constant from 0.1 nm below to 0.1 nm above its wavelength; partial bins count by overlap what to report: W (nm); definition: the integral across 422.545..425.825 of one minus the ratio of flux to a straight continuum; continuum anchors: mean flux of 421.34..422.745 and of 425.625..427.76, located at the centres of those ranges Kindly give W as 0.11 nm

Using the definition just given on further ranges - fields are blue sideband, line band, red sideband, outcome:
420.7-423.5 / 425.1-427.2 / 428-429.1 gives -0.06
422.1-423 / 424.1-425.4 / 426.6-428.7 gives -0.20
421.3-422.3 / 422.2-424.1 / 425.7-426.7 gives 0.31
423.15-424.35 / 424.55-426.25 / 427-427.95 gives -0.14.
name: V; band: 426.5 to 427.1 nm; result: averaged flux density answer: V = 13.4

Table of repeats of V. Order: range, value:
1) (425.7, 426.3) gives 12.5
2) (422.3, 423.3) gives 10.2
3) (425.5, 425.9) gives 12.9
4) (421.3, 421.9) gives 12.9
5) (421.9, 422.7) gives 12.2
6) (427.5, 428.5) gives 11.9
